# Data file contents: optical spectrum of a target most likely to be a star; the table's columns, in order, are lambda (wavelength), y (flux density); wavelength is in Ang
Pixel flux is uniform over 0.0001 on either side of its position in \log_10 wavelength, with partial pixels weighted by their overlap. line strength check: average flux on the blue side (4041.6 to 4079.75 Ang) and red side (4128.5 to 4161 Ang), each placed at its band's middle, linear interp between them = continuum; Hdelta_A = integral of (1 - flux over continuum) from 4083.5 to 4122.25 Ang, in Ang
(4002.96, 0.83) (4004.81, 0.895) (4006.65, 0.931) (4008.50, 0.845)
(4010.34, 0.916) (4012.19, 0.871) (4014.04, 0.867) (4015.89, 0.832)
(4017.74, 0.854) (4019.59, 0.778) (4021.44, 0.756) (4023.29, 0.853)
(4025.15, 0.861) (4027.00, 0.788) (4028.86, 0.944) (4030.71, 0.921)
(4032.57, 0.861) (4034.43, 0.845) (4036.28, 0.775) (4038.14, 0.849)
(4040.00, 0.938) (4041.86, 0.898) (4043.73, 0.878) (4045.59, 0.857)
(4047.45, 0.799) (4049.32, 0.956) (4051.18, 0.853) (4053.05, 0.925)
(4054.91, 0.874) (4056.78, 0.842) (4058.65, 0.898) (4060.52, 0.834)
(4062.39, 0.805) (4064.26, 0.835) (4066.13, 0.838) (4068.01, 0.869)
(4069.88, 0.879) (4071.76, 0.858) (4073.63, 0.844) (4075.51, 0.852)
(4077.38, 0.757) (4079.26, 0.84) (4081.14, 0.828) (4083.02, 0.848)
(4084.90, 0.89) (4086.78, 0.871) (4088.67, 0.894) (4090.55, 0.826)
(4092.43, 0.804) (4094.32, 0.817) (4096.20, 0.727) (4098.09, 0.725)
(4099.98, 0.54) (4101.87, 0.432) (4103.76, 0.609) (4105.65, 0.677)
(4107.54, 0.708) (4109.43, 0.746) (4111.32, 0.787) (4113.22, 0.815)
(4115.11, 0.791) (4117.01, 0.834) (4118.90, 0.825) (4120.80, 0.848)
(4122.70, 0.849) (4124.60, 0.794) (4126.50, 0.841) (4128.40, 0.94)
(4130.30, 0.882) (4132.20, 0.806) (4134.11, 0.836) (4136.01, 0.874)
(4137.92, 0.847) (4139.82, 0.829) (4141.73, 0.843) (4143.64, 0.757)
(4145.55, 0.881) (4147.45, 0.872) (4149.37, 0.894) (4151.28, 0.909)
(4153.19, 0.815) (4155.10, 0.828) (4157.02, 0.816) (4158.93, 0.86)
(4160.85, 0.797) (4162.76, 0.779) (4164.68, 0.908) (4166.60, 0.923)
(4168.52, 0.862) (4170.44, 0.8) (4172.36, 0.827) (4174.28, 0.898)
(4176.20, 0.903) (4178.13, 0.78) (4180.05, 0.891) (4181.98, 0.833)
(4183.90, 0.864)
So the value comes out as 4.2 Ang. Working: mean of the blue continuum 0.856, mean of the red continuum 0.847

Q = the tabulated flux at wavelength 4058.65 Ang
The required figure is 0.898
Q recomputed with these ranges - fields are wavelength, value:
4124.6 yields 0.794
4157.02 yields 0.816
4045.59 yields 0.857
